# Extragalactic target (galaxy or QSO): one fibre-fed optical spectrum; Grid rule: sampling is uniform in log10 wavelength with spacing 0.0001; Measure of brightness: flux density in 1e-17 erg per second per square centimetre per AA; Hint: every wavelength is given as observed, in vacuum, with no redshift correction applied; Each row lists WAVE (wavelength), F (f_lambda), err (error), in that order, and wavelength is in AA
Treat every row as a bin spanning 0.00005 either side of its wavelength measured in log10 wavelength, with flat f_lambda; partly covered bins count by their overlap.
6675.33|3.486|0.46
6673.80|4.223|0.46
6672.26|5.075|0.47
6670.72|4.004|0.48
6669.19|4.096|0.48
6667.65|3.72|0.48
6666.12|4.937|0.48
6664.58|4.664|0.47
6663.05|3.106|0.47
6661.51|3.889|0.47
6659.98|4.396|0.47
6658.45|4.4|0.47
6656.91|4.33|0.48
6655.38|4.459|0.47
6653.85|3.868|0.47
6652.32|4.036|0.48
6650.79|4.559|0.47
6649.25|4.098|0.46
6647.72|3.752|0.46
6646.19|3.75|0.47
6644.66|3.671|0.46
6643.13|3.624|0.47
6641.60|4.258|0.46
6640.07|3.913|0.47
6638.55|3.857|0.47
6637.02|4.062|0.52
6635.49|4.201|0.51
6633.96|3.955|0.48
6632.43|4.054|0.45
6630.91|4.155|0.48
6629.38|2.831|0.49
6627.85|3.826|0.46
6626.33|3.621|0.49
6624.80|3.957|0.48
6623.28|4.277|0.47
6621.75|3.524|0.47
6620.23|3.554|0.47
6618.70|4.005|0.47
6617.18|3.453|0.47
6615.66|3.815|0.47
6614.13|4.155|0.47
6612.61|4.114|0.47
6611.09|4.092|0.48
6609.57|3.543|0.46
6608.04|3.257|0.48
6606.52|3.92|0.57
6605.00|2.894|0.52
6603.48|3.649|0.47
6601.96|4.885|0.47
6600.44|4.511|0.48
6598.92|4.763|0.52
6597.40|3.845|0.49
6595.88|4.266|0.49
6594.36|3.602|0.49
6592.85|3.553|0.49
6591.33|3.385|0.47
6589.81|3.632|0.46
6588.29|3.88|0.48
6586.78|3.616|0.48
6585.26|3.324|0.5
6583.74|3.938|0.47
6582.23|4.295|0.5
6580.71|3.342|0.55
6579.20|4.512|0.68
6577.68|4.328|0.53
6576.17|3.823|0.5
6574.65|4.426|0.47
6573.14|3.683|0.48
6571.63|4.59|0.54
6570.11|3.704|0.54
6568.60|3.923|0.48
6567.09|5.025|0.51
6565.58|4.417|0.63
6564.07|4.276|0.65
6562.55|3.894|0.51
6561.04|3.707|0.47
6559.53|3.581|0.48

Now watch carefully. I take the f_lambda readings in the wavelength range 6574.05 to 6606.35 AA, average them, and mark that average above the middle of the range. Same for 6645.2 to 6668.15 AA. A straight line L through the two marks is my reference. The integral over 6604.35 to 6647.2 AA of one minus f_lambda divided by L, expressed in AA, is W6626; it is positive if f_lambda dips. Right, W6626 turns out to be 2.5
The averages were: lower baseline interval 3.92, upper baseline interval 4.13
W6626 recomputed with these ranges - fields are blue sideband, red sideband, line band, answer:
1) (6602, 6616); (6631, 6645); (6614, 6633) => 0.50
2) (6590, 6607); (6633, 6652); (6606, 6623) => 0.71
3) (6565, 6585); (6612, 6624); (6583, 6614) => 1.09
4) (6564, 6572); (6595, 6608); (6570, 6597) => 1.95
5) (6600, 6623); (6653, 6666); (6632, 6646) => 0.28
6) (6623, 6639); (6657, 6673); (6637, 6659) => 0.10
